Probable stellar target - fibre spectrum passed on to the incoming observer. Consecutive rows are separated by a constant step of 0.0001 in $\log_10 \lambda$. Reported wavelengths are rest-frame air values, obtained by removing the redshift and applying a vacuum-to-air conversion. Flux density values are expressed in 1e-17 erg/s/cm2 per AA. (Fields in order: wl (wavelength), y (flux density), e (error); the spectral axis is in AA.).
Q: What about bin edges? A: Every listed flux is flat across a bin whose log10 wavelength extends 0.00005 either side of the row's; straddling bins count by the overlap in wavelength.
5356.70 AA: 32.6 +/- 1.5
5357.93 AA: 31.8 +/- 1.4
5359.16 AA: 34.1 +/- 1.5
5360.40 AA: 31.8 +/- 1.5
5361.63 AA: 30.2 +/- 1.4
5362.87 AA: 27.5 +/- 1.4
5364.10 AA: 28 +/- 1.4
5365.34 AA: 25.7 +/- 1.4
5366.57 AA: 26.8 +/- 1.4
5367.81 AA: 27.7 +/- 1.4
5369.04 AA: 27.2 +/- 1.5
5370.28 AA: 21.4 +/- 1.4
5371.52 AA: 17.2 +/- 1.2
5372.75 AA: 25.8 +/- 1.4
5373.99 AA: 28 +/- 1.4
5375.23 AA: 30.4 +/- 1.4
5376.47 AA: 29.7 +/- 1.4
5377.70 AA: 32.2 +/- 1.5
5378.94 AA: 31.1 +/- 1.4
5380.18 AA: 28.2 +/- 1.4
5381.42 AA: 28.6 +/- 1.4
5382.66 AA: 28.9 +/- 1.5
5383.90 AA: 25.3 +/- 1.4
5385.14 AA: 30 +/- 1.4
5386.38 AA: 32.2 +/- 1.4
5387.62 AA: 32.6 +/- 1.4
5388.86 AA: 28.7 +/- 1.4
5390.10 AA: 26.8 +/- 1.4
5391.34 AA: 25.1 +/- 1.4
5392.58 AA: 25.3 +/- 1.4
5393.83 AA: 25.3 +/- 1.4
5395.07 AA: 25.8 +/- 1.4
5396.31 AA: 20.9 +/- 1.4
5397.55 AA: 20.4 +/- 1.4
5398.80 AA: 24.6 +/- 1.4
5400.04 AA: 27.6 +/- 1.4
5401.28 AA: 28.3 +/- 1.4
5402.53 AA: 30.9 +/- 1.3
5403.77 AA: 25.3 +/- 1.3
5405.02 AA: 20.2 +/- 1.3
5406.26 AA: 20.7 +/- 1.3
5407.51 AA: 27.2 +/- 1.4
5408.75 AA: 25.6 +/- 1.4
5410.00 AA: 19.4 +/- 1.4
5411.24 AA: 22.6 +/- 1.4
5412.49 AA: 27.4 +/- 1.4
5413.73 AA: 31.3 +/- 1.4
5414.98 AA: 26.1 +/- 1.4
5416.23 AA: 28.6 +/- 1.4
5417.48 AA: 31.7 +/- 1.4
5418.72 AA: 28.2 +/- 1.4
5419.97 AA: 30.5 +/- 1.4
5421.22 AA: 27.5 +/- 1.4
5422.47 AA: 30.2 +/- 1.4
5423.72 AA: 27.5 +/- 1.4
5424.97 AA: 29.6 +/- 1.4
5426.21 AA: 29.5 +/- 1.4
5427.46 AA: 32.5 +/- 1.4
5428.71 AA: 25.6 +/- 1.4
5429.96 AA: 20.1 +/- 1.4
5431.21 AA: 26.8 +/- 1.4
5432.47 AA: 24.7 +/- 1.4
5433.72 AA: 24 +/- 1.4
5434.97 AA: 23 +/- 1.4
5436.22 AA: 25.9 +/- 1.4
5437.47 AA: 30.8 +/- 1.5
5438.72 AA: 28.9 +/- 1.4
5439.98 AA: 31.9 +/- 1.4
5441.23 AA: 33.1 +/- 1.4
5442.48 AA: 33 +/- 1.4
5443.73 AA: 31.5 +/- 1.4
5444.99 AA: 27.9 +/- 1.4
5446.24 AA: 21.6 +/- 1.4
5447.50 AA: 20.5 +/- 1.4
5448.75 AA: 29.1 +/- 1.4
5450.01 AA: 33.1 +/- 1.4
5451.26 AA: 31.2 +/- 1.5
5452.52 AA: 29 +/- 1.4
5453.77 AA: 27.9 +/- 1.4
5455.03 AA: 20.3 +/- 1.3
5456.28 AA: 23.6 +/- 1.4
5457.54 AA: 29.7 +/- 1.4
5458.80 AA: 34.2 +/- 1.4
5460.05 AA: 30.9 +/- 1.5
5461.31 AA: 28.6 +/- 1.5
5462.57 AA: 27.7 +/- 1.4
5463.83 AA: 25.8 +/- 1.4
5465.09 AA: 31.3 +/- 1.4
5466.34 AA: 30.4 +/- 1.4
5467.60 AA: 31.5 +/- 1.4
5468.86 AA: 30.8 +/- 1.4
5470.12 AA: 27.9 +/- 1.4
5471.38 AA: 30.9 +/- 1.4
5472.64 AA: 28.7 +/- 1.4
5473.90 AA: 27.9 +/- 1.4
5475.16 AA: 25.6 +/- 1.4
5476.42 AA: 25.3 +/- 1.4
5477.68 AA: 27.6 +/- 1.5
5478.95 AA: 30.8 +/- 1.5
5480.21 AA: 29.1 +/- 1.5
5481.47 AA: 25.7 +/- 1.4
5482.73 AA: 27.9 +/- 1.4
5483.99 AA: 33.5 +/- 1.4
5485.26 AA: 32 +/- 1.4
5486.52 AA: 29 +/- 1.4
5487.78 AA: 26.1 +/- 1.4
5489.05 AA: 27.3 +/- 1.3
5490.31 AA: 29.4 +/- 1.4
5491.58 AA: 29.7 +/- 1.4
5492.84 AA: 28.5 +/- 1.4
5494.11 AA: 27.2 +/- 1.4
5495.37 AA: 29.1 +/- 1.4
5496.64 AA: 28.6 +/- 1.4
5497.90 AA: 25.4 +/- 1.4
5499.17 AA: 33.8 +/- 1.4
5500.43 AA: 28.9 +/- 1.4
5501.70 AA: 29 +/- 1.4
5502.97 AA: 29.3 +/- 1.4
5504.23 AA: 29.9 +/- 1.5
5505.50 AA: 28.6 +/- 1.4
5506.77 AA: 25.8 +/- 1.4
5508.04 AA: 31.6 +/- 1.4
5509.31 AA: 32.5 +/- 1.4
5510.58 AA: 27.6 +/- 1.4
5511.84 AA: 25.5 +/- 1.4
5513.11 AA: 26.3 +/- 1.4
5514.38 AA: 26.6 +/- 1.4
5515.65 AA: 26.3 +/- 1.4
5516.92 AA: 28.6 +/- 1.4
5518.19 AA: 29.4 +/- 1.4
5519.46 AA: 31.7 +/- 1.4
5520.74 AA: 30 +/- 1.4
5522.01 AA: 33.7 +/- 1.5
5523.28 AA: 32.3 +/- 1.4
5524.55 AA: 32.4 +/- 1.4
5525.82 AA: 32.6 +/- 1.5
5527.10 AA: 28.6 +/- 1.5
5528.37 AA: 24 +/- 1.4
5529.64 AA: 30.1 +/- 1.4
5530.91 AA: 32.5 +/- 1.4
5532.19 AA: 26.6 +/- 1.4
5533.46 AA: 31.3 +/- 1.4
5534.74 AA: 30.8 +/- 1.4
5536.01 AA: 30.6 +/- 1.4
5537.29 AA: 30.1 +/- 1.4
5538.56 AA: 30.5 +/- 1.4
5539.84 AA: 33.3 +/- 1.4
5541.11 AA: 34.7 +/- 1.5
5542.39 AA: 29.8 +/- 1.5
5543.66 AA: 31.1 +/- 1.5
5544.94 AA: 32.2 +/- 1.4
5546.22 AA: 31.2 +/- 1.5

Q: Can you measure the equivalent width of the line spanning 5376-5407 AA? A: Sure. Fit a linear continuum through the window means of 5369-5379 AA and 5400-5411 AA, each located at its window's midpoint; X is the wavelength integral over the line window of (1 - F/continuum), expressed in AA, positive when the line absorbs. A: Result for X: -1.5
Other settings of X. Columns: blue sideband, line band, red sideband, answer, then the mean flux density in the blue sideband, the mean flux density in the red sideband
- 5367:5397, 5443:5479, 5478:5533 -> 0.2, 27.2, 29.1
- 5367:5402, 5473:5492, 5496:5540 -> 0.3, 27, 29.5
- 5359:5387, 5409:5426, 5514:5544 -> 0.6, 28.1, 30.3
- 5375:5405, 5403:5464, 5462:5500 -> 1.6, 27.5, 28.8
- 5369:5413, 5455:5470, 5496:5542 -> -0.4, 26.3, 29.7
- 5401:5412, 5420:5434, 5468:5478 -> -1.0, 24.4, 28.2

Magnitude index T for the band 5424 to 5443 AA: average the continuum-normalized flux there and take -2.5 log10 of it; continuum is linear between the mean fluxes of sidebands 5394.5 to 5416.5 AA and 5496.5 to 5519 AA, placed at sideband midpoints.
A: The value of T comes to -0.08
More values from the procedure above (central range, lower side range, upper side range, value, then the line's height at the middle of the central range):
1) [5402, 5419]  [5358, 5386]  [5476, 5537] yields 0.10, 28.4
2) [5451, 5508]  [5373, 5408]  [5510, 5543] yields 0.01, 28.9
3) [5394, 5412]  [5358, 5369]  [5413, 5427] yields 0.20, 29.1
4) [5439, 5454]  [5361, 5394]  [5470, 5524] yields -0.03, 28.4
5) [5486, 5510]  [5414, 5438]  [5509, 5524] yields 0.00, 28.8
